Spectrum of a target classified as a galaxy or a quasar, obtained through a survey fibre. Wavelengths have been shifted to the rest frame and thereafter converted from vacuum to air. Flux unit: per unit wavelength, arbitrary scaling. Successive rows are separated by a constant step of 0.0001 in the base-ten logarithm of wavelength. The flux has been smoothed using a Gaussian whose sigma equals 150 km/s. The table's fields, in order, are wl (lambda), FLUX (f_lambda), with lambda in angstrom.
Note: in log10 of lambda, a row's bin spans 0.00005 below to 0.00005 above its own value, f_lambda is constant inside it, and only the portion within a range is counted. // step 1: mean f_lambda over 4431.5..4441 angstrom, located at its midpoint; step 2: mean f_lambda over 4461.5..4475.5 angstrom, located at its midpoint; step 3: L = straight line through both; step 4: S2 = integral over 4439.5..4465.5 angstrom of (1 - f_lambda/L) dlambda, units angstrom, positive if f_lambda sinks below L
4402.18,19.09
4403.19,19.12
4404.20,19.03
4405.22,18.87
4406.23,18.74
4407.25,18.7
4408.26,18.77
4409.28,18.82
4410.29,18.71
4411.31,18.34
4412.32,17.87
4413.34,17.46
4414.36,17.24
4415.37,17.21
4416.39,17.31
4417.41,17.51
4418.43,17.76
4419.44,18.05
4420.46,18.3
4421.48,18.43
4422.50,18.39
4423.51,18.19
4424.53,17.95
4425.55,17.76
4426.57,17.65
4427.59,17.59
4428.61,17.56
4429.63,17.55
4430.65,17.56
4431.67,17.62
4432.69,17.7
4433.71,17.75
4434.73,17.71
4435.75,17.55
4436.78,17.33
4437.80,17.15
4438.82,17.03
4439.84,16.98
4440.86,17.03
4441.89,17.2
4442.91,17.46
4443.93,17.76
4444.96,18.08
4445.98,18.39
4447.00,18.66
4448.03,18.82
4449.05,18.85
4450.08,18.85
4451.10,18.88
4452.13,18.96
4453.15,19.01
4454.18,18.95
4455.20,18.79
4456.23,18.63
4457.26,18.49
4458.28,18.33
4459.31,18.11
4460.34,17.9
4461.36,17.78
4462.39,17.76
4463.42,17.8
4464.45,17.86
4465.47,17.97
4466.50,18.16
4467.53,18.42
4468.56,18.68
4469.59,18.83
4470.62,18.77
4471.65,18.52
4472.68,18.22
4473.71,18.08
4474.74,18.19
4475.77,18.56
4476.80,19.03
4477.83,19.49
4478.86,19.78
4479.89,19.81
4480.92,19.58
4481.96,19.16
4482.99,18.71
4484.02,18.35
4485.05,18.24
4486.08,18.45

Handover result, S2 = -0.6 angstrom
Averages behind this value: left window 17.4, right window 18.2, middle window 18.2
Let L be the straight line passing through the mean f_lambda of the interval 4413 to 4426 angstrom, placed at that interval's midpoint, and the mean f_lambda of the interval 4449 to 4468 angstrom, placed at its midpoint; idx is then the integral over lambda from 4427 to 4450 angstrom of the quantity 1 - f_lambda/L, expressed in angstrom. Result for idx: 0.5 angstrom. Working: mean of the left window 17.8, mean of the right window 18.4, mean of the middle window 17.7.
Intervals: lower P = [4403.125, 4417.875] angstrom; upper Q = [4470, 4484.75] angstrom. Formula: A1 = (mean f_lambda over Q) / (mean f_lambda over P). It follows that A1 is 1.04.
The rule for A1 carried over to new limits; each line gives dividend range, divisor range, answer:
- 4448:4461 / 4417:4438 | 1.05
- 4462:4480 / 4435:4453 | 1.03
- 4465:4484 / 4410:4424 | 1.05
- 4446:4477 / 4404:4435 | 1.03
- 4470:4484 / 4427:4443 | 1.08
